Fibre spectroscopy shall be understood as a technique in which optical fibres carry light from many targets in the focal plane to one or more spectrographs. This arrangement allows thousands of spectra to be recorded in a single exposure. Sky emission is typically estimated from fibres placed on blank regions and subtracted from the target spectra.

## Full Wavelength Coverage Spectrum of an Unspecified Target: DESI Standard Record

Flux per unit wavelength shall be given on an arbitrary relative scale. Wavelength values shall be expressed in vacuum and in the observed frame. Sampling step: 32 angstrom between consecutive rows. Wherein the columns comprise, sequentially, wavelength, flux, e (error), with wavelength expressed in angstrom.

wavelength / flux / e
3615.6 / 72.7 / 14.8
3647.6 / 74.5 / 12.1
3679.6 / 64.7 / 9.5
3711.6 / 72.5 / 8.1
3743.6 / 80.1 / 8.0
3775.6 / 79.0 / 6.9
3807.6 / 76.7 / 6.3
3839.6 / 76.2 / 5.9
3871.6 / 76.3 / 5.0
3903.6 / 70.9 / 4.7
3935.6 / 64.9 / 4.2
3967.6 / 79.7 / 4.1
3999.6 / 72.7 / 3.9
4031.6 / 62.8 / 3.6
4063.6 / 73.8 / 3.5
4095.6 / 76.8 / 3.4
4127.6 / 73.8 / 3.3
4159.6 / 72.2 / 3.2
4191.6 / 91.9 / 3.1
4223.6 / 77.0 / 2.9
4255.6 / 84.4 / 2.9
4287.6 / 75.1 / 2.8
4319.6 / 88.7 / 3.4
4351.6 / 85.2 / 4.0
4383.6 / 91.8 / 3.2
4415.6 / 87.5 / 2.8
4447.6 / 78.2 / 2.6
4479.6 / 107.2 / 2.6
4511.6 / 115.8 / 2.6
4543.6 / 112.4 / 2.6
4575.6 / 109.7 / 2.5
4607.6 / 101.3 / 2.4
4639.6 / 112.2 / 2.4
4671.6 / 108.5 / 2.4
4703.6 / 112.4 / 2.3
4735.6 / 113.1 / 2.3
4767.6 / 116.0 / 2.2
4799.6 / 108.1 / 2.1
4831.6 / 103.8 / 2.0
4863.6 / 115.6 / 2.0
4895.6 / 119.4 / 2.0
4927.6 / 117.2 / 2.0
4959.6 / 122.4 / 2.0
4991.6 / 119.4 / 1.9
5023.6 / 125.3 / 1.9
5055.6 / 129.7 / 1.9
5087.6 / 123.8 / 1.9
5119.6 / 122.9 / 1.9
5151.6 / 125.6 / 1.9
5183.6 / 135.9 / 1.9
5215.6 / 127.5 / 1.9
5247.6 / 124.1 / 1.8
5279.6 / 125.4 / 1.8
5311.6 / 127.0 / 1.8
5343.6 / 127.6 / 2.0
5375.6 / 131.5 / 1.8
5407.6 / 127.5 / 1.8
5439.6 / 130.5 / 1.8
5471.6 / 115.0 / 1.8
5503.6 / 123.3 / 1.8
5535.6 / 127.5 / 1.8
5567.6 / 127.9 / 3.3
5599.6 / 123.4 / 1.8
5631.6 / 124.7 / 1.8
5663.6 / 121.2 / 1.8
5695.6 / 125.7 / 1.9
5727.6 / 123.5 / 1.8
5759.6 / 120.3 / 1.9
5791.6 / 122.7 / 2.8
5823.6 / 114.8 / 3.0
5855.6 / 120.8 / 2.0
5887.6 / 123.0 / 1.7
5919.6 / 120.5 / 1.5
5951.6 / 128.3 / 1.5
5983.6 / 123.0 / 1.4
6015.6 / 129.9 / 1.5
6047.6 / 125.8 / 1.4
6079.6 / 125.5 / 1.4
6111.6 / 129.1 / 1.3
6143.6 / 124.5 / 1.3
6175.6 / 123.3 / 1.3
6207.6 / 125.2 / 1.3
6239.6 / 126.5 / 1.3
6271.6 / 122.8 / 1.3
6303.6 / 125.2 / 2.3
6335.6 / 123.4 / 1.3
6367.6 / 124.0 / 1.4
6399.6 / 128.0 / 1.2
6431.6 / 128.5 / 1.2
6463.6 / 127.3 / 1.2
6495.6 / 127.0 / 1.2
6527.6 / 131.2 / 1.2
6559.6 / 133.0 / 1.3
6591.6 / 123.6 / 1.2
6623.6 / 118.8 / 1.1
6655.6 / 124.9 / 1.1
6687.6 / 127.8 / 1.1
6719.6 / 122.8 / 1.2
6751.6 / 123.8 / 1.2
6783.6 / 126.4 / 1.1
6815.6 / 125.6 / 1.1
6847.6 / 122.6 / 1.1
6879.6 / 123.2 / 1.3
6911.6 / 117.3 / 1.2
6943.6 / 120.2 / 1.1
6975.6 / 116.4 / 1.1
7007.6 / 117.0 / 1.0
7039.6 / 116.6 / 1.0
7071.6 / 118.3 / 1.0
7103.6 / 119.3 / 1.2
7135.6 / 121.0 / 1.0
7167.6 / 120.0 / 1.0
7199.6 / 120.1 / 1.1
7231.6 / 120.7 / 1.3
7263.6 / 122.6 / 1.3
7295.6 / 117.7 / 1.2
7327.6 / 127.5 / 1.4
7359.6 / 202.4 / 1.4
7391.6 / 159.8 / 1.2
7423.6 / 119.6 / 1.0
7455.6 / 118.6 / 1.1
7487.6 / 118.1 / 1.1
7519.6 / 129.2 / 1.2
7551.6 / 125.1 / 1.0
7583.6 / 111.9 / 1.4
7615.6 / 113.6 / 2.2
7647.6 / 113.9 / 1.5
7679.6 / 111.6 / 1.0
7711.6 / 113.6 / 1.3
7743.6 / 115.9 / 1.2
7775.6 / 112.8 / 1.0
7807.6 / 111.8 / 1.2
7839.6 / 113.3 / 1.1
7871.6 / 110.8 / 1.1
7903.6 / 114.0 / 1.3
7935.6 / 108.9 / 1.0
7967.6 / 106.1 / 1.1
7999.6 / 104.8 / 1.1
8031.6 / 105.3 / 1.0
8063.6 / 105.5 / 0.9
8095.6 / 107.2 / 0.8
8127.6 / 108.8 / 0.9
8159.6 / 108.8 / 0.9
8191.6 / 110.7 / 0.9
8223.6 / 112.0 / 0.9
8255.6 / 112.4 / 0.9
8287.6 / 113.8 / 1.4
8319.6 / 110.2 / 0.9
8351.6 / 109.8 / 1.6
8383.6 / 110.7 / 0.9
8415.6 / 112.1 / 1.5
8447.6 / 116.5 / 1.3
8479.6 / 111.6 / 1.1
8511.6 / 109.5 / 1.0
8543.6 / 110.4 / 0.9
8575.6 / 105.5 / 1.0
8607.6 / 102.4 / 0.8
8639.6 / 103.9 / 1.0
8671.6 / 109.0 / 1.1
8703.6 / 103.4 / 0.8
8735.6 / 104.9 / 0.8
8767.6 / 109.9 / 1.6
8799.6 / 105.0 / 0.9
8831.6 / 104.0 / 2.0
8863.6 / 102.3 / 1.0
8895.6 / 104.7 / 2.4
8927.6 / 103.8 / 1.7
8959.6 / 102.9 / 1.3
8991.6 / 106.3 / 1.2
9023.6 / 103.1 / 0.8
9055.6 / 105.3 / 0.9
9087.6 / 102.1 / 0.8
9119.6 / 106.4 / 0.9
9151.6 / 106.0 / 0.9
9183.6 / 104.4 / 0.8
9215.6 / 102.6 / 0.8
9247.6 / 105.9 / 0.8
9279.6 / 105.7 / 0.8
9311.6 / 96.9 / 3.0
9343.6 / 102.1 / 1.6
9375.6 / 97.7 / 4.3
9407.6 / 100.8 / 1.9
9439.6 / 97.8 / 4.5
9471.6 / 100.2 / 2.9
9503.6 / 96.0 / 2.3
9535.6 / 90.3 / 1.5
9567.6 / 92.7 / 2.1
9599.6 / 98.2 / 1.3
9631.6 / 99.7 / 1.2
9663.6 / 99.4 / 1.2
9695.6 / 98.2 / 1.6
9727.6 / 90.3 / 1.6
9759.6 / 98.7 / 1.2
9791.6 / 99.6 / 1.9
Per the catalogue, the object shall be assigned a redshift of 0.12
